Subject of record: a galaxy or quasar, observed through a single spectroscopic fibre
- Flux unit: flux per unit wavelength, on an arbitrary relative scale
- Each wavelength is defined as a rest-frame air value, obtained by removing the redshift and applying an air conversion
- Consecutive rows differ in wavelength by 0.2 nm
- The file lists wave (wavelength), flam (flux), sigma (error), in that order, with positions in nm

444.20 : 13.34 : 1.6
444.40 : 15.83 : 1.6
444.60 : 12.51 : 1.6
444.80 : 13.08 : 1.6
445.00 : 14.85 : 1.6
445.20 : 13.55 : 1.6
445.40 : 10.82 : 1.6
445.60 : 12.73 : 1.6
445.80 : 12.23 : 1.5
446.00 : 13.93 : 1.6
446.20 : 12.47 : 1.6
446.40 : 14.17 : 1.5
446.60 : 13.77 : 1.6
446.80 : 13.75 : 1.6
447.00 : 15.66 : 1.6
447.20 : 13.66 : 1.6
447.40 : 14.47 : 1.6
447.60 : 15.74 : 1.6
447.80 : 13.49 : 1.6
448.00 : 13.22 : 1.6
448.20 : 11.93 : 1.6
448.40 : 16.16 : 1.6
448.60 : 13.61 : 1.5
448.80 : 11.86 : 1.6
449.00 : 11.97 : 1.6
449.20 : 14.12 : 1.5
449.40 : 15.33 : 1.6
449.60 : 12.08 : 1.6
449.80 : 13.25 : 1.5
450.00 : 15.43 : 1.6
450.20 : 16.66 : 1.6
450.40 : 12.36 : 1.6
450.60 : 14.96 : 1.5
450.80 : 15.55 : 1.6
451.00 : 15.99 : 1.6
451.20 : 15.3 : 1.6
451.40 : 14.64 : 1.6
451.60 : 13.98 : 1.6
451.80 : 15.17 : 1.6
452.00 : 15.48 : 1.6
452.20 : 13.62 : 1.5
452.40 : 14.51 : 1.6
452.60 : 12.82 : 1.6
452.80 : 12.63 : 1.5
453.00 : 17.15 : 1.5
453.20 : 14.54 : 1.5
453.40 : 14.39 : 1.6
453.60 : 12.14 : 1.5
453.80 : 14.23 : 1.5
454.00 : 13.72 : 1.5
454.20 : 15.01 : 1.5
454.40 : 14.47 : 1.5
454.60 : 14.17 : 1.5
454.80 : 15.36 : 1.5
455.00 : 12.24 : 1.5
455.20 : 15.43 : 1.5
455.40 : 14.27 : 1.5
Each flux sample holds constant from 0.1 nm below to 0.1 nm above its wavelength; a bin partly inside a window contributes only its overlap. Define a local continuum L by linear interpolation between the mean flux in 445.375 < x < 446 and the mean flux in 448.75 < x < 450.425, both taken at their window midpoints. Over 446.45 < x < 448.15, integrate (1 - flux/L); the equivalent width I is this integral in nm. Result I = -0.157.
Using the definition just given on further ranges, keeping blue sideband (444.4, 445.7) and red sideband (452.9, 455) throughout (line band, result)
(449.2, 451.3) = -0.12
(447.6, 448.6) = -0.02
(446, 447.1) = -0.05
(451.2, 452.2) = -0.05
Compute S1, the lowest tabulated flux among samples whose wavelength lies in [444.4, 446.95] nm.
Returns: 10.82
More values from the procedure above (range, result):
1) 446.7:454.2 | 11.86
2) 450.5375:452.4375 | 13.62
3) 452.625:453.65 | 12.14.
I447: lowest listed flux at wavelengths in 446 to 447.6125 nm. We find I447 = 12.47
